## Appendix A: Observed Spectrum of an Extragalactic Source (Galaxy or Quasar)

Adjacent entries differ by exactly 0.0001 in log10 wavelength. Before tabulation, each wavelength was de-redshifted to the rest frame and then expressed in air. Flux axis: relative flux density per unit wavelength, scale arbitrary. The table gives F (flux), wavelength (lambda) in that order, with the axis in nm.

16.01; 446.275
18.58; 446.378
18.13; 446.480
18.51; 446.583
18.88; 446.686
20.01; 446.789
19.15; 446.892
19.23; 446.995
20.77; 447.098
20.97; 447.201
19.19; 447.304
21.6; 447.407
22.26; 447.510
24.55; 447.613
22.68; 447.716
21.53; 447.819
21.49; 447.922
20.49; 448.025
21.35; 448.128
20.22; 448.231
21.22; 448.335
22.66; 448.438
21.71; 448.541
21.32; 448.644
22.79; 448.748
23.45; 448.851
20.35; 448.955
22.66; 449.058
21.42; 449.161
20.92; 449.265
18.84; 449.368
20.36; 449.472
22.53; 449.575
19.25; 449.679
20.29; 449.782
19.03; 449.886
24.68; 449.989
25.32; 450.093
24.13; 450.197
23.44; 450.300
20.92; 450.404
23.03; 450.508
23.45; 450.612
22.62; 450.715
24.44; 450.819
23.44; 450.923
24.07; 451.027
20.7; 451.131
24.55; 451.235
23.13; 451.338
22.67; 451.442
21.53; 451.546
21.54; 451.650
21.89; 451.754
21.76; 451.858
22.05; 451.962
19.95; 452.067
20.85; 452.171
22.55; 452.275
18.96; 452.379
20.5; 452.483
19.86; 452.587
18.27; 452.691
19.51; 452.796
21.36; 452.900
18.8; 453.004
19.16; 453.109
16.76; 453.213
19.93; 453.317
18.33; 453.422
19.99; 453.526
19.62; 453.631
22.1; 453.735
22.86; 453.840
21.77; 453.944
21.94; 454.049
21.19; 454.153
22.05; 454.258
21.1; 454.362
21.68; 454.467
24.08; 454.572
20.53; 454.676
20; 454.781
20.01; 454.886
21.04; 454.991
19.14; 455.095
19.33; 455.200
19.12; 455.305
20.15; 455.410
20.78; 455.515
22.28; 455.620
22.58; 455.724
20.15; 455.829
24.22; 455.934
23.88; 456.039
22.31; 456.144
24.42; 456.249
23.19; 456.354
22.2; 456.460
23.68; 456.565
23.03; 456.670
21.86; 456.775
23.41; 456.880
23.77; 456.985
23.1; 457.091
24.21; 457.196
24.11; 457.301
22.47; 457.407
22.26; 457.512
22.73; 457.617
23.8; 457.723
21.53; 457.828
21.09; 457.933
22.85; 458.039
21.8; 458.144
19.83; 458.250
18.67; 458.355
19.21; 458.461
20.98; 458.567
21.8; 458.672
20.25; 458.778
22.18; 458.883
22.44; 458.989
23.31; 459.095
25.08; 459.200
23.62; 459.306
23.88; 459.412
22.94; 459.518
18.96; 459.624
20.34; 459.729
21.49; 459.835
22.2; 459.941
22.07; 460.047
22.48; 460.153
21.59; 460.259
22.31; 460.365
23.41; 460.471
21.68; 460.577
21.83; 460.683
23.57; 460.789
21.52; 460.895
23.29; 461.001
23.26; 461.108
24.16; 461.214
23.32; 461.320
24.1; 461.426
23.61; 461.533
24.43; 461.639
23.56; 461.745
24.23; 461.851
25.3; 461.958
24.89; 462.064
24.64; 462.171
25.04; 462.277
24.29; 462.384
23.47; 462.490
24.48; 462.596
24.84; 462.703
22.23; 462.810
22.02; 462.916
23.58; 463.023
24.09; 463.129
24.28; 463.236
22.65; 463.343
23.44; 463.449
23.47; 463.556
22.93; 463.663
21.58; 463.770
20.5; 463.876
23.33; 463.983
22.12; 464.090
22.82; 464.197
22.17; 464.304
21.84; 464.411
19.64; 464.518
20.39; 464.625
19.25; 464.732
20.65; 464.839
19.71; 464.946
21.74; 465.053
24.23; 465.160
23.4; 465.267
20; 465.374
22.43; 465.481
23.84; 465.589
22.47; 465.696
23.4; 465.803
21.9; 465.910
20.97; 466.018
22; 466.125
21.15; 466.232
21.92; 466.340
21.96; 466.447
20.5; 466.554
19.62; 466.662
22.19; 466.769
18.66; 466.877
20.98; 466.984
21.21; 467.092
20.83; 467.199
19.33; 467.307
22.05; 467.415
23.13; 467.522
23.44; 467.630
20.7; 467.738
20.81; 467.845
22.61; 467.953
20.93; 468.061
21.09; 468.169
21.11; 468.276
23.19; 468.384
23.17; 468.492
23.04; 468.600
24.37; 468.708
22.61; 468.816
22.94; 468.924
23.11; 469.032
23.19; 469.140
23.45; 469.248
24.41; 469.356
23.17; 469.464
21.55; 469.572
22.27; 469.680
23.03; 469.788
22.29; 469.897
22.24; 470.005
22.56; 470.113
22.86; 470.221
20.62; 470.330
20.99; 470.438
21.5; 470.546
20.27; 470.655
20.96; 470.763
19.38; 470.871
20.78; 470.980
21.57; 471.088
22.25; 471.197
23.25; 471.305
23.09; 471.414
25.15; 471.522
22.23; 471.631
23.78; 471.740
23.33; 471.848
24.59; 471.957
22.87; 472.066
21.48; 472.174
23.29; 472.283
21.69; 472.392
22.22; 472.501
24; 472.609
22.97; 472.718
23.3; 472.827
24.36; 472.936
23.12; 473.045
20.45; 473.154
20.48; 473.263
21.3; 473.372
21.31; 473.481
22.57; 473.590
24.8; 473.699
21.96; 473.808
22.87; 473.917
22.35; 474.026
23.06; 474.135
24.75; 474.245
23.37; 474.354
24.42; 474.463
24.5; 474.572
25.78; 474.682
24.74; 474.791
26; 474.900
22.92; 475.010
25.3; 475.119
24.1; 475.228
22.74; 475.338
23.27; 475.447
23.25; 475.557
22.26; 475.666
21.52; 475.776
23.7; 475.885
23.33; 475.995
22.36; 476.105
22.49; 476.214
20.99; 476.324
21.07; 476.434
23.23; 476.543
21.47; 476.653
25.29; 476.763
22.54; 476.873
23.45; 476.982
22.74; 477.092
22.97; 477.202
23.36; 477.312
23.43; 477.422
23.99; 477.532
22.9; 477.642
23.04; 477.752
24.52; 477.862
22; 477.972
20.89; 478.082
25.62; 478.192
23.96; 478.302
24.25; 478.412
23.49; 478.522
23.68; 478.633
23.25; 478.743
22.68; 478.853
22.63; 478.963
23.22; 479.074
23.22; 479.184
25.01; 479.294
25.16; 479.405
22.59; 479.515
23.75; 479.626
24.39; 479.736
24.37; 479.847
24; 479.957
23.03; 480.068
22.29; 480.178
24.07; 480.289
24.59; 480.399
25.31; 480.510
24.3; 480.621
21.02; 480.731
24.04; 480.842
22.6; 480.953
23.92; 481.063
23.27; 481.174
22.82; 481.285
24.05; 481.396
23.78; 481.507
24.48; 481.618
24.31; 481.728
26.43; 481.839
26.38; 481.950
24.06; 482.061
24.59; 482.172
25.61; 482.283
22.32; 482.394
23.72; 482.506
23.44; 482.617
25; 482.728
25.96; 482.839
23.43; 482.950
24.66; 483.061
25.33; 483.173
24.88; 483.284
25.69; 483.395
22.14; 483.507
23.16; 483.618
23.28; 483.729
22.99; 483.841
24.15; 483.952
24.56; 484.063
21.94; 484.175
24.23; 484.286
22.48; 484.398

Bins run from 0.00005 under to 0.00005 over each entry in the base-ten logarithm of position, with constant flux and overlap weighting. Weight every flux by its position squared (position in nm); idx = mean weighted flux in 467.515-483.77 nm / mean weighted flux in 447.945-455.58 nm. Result 1.2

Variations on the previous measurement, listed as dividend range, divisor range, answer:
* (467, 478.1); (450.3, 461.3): 1.12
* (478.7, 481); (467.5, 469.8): 1.10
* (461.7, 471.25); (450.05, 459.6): 1.07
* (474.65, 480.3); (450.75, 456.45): 1.22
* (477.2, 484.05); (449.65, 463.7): 1.19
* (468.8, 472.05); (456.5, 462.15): 1.04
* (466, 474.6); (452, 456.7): 1.14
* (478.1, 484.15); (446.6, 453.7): 1.29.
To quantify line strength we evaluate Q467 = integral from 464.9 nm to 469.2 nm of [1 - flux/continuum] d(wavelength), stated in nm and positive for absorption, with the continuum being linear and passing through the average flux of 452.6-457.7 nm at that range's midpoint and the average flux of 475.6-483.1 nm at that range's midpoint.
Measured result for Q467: 0.11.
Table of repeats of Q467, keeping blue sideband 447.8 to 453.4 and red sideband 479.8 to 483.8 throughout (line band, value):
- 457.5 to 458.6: 0.04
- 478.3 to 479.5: 0.01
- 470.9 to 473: 0.03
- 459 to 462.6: -0.14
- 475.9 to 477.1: 0.05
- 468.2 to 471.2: 0.11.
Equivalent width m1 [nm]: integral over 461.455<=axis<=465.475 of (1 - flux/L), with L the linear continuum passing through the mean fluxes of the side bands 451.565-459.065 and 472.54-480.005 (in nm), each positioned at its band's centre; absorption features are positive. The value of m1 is -0.13 nm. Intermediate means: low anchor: 21.4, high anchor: 23.3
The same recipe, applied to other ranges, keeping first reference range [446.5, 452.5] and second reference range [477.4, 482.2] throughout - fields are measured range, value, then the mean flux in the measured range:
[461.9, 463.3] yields -0.10 nm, 24.1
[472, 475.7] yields 0.02 nm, 23.2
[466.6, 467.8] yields 0.09 nm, 21.1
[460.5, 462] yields -0.06 nm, 23.4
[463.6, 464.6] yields 0.03 nm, 21.8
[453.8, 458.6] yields 0.04 nm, 21.9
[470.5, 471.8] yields 0.06 nm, 22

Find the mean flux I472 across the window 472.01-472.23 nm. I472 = 22.2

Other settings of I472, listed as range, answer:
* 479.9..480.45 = 23.6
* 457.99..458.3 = 21.5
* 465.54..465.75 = 23.2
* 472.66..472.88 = 23.1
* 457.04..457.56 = 23.2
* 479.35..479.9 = 24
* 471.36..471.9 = 23.5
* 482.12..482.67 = 23.9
